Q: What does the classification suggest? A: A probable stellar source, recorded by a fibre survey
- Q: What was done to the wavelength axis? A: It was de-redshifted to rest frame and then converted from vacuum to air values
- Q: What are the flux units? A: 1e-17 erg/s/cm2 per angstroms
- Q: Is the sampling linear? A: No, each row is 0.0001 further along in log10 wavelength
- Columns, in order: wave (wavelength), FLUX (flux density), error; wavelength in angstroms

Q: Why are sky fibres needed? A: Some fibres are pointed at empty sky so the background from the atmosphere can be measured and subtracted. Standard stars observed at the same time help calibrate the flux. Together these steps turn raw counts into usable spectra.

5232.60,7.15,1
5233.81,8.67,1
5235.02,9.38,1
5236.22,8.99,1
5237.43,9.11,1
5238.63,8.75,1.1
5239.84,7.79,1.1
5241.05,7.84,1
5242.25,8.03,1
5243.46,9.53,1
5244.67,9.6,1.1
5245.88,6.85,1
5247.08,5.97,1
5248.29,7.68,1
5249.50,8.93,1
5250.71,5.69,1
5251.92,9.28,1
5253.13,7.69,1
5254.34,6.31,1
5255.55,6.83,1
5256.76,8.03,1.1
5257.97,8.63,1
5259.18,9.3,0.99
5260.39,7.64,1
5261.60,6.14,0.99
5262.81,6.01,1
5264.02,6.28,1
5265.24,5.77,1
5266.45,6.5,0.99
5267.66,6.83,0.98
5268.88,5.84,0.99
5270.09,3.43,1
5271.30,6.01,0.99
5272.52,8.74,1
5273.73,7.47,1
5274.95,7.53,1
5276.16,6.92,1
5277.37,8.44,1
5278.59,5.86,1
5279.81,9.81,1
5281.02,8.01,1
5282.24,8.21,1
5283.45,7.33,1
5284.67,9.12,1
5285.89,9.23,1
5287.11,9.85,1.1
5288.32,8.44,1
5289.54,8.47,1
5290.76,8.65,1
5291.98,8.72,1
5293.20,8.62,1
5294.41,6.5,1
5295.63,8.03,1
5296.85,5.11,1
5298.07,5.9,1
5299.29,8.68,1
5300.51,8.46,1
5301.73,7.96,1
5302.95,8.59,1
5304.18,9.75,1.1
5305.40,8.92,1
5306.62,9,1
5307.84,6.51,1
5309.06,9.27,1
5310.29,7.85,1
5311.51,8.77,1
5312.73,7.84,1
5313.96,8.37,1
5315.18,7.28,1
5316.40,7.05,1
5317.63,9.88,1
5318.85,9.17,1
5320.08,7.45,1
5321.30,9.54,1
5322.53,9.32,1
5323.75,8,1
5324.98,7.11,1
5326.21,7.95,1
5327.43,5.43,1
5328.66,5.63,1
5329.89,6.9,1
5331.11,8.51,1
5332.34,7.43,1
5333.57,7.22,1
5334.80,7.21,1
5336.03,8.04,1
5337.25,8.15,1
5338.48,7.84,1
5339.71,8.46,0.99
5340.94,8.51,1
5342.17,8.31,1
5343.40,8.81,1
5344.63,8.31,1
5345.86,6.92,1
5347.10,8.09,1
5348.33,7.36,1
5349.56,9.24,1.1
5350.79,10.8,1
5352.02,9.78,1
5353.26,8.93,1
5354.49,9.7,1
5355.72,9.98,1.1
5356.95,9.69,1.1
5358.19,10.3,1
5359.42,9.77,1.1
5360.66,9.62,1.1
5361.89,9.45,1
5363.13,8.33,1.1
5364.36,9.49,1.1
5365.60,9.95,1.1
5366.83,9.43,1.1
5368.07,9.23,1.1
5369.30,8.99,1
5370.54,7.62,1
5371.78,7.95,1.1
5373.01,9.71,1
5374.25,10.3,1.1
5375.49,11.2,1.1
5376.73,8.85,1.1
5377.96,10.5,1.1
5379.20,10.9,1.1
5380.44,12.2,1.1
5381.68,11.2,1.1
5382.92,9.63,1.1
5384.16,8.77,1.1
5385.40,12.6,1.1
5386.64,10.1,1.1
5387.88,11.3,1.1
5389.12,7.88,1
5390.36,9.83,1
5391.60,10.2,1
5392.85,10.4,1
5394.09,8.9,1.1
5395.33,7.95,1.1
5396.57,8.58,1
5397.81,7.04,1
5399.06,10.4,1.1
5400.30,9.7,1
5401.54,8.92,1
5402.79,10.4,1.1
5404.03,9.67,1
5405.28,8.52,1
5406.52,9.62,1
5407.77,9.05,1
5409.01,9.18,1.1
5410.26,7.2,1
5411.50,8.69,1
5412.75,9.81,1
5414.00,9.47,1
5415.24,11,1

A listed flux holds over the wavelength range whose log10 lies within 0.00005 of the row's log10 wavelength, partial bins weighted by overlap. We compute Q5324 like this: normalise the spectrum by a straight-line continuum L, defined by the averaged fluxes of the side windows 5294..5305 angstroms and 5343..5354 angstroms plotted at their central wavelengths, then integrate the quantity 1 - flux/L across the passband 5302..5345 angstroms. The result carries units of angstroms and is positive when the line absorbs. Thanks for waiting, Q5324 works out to 0.6 angstroms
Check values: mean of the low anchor 7.71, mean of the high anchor 8.7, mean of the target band 8.07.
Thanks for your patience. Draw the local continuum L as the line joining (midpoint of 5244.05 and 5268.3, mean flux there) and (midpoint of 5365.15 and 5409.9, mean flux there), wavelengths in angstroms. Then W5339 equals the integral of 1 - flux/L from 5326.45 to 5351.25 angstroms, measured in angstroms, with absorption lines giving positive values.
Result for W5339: 2.6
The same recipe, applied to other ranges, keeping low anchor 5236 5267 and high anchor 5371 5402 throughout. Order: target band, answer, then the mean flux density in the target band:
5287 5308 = 0.7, 8.12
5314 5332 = 2.0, 7.82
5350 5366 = -0.6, 9.67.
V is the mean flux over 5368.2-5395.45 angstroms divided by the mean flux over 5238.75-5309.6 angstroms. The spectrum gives 1.3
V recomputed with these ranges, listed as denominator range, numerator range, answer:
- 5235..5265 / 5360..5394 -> 1.26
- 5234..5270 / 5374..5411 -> 1.28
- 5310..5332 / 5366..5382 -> 1.25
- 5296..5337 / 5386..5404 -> 1.19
